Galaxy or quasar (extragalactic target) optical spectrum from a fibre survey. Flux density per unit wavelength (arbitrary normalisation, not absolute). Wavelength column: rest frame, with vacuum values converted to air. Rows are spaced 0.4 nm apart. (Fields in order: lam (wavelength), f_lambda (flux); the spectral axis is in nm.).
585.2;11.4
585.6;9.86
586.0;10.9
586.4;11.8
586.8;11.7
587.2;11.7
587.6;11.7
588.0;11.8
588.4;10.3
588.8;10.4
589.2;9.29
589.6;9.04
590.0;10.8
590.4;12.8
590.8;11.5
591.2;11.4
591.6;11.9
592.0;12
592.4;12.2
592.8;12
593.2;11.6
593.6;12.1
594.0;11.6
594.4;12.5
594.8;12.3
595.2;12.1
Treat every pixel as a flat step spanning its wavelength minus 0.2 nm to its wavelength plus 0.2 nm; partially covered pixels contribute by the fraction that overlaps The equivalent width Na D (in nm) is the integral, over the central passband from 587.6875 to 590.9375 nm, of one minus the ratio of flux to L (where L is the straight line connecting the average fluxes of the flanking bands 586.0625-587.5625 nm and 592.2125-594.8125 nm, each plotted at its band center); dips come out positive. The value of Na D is 0.28 nm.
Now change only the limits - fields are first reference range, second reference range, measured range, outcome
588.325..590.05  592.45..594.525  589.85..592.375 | -0.23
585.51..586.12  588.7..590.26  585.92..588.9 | -0.33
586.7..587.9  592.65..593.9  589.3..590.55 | 0.12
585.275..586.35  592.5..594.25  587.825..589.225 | 0.07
